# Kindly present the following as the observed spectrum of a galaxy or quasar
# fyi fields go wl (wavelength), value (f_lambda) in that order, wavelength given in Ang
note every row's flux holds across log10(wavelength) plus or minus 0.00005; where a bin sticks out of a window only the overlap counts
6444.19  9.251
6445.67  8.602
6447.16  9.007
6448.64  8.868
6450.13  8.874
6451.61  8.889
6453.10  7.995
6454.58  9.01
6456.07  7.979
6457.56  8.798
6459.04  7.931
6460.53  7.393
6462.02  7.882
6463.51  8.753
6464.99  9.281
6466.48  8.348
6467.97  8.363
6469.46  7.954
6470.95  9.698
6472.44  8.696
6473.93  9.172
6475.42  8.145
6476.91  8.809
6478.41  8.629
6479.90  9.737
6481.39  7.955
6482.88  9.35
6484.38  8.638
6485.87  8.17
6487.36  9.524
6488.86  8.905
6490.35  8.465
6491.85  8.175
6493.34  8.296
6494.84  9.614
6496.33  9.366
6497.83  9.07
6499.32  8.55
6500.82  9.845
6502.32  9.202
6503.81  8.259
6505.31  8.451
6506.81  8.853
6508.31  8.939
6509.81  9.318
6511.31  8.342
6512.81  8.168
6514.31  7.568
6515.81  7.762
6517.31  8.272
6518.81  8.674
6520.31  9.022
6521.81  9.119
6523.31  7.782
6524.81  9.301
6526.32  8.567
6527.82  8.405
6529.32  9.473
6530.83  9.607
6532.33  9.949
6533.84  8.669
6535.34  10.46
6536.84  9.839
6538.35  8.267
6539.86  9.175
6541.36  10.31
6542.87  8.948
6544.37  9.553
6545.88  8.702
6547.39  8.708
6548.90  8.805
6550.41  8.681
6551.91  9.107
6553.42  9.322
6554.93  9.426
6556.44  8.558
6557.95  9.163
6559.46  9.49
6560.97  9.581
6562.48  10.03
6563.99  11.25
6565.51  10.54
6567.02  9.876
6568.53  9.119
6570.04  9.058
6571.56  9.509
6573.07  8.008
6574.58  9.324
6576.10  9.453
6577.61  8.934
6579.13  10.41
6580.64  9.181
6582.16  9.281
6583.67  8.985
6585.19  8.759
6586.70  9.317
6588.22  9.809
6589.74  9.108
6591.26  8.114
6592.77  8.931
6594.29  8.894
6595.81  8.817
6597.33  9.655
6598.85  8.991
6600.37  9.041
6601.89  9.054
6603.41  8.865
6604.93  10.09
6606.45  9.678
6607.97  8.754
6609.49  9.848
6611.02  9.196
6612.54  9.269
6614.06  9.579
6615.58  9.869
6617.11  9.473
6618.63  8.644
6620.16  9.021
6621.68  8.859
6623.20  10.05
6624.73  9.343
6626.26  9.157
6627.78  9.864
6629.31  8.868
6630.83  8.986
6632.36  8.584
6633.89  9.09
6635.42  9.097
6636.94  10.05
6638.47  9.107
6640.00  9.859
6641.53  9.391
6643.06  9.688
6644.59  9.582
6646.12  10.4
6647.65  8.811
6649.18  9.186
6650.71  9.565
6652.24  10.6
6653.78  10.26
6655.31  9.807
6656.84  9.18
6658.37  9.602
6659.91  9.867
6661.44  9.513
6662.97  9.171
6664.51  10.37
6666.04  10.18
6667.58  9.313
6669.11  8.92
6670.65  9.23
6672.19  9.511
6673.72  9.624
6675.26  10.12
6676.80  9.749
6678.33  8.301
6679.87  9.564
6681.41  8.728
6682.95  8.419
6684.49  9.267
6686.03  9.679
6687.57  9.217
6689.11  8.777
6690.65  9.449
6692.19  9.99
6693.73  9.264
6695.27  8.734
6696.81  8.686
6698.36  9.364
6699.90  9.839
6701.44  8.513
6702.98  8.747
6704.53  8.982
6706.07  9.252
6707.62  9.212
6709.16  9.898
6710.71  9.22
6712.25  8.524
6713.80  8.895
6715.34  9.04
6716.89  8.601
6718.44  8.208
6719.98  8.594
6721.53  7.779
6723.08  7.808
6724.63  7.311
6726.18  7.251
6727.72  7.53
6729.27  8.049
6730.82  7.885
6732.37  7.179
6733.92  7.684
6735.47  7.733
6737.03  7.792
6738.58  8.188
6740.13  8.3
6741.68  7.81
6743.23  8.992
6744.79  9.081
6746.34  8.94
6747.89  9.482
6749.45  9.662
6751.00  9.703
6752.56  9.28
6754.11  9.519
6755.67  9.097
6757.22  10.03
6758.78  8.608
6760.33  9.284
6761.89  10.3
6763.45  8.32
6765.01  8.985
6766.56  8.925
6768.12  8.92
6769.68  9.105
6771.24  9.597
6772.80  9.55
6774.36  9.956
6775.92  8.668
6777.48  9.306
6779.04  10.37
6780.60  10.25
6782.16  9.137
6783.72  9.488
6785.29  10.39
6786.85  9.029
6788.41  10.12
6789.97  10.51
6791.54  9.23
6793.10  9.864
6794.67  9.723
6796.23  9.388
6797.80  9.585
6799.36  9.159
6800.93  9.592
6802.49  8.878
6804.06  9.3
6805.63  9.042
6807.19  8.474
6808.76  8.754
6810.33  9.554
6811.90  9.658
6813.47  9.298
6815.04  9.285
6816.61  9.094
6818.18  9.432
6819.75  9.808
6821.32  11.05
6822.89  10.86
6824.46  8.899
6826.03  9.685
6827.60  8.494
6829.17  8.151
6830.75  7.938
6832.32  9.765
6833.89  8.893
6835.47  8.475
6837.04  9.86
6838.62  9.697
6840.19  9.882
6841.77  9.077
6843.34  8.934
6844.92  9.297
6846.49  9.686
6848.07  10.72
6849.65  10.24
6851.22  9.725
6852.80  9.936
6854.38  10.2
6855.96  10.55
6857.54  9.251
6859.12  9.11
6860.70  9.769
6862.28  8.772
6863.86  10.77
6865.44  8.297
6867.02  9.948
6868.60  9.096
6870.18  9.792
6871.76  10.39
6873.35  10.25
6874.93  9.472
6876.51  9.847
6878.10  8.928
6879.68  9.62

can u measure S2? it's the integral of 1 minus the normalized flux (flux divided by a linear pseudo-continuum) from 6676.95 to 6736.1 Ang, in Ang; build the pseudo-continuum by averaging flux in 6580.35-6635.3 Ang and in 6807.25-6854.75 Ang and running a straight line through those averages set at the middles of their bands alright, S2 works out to 4.0 Ang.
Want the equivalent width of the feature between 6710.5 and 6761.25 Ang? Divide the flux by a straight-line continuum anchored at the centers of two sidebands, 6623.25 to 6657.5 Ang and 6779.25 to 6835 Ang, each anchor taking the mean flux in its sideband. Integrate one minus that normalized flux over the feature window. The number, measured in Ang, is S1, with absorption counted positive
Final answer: 5.0 Ang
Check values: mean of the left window 9.49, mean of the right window 9.43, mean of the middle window 8.52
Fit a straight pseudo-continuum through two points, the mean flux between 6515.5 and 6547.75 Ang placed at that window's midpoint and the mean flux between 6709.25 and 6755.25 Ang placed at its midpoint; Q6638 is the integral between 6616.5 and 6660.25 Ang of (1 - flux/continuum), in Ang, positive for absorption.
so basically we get -3.6 Ang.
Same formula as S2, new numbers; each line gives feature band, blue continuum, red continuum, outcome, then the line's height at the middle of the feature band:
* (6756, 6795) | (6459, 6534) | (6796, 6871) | -0.8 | 9.32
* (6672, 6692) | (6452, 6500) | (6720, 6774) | -1.5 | 8.65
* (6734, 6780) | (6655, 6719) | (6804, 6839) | 1.0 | 9.26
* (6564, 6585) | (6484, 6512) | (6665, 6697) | -0.9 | 9.03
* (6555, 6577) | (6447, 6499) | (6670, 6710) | -1.4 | 8.91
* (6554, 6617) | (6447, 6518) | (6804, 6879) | -3.2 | 8.89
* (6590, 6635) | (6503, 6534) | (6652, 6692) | -0.1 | 9.17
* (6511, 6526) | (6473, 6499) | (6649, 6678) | 0.9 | 8.97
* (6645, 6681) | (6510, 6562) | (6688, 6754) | -3.4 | 8.76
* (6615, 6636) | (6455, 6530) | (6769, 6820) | -0.4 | 9.02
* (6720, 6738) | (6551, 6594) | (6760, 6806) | 3.3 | 9.44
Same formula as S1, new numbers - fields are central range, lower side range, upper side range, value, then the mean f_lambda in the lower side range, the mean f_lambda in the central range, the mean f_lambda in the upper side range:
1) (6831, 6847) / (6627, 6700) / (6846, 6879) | 0.7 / 9.42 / 9.31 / 9.75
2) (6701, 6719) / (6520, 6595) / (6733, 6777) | 0.2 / 9.24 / 8.94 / 8.98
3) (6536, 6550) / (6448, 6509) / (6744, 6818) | -0.5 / 8.7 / 9.14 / 9.39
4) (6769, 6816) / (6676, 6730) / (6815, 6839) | -1.5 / 8.81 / 9.47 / 9.33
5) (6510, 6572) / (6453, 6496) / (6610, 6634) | -1.5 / 8.63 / 9.13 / 9.25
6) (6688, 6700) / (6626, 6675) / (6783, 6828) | 0.4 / 9.52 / 9.23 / 9.51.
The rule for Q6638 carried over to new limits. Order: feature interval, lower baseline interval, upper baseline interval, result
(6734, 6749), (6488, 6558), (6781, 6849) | 1.3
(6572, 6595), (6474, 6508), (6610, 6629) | 0.2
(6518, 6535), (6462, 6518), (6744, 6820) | -0.4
